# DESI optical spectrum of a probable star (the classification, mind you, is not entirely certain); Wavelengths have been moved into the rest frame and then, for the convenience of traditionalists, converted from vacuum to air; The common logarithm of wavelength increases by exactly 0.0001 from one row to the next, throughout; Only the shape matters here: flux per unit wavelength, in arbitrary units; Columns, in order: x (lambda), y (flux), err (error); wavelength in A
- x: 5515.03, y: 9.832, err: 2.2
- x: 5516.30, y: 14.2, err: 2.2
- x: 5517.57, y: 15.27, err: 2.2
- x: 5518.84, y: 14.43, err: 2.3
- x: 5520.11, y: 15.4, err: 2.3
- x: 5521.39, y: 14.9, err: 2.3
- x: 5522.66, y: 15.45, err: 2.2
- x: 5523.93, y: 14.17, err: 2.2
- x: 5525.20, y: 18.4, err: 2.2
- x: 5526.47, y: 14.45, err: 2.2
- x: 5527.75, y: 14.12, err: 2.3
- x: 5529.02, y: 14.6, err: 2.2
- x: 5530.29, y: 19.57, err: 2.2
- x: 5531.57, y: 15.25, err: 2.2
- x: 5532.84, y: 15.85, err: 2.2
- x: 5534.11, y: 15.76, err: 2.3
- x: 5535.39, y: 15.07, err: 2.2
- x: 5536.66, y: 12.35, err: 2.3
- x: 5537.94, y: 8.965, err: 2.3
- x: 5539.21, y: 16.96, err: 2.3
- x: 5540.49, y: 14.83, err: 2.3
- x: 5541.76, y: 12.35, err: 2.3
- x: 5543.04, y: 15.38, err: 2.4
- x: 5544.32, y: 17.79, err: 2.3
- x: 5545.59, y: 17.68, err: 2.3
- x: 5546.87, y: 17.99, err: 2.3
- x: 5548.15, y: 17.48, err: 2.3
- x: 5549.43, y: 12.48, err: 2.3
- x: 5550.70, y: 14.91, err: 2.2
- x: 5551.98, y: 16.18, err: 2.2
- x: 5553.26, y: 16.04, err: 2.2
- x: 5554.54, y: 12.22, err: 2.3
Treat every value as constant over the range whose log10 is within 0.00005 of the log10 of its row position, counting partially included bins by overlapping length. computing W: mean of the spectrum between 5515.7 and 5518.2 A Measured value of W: 14.7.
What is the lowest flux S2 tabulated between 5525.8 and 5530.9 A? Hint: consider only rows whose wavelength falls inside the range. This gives 14.12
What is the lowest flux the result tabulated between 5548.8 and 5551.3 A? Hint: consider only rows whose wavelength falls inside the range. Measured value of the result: 12.48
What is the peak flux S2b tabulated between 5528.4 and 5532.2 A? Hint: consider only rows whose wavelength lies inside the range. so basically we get 19.57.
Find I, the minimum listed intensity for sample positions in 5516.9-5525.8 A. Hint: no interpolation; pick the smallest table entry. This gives 14.17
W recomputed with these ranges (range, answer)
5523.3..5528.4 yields 15.3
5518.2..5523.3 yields 15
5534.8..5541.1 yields 13.6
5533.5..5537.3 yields 14.4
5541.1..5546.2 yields 15.8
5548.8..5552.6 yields 14.5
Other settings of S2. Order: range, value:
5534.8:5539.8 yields 8.965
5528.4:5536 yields 14.6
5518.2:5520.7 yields 14.43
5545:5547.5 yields 17.68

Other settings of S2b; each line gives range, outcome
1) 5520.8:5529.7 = 18.4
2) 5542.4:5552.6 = 17.99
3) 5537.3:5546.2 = 17.79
